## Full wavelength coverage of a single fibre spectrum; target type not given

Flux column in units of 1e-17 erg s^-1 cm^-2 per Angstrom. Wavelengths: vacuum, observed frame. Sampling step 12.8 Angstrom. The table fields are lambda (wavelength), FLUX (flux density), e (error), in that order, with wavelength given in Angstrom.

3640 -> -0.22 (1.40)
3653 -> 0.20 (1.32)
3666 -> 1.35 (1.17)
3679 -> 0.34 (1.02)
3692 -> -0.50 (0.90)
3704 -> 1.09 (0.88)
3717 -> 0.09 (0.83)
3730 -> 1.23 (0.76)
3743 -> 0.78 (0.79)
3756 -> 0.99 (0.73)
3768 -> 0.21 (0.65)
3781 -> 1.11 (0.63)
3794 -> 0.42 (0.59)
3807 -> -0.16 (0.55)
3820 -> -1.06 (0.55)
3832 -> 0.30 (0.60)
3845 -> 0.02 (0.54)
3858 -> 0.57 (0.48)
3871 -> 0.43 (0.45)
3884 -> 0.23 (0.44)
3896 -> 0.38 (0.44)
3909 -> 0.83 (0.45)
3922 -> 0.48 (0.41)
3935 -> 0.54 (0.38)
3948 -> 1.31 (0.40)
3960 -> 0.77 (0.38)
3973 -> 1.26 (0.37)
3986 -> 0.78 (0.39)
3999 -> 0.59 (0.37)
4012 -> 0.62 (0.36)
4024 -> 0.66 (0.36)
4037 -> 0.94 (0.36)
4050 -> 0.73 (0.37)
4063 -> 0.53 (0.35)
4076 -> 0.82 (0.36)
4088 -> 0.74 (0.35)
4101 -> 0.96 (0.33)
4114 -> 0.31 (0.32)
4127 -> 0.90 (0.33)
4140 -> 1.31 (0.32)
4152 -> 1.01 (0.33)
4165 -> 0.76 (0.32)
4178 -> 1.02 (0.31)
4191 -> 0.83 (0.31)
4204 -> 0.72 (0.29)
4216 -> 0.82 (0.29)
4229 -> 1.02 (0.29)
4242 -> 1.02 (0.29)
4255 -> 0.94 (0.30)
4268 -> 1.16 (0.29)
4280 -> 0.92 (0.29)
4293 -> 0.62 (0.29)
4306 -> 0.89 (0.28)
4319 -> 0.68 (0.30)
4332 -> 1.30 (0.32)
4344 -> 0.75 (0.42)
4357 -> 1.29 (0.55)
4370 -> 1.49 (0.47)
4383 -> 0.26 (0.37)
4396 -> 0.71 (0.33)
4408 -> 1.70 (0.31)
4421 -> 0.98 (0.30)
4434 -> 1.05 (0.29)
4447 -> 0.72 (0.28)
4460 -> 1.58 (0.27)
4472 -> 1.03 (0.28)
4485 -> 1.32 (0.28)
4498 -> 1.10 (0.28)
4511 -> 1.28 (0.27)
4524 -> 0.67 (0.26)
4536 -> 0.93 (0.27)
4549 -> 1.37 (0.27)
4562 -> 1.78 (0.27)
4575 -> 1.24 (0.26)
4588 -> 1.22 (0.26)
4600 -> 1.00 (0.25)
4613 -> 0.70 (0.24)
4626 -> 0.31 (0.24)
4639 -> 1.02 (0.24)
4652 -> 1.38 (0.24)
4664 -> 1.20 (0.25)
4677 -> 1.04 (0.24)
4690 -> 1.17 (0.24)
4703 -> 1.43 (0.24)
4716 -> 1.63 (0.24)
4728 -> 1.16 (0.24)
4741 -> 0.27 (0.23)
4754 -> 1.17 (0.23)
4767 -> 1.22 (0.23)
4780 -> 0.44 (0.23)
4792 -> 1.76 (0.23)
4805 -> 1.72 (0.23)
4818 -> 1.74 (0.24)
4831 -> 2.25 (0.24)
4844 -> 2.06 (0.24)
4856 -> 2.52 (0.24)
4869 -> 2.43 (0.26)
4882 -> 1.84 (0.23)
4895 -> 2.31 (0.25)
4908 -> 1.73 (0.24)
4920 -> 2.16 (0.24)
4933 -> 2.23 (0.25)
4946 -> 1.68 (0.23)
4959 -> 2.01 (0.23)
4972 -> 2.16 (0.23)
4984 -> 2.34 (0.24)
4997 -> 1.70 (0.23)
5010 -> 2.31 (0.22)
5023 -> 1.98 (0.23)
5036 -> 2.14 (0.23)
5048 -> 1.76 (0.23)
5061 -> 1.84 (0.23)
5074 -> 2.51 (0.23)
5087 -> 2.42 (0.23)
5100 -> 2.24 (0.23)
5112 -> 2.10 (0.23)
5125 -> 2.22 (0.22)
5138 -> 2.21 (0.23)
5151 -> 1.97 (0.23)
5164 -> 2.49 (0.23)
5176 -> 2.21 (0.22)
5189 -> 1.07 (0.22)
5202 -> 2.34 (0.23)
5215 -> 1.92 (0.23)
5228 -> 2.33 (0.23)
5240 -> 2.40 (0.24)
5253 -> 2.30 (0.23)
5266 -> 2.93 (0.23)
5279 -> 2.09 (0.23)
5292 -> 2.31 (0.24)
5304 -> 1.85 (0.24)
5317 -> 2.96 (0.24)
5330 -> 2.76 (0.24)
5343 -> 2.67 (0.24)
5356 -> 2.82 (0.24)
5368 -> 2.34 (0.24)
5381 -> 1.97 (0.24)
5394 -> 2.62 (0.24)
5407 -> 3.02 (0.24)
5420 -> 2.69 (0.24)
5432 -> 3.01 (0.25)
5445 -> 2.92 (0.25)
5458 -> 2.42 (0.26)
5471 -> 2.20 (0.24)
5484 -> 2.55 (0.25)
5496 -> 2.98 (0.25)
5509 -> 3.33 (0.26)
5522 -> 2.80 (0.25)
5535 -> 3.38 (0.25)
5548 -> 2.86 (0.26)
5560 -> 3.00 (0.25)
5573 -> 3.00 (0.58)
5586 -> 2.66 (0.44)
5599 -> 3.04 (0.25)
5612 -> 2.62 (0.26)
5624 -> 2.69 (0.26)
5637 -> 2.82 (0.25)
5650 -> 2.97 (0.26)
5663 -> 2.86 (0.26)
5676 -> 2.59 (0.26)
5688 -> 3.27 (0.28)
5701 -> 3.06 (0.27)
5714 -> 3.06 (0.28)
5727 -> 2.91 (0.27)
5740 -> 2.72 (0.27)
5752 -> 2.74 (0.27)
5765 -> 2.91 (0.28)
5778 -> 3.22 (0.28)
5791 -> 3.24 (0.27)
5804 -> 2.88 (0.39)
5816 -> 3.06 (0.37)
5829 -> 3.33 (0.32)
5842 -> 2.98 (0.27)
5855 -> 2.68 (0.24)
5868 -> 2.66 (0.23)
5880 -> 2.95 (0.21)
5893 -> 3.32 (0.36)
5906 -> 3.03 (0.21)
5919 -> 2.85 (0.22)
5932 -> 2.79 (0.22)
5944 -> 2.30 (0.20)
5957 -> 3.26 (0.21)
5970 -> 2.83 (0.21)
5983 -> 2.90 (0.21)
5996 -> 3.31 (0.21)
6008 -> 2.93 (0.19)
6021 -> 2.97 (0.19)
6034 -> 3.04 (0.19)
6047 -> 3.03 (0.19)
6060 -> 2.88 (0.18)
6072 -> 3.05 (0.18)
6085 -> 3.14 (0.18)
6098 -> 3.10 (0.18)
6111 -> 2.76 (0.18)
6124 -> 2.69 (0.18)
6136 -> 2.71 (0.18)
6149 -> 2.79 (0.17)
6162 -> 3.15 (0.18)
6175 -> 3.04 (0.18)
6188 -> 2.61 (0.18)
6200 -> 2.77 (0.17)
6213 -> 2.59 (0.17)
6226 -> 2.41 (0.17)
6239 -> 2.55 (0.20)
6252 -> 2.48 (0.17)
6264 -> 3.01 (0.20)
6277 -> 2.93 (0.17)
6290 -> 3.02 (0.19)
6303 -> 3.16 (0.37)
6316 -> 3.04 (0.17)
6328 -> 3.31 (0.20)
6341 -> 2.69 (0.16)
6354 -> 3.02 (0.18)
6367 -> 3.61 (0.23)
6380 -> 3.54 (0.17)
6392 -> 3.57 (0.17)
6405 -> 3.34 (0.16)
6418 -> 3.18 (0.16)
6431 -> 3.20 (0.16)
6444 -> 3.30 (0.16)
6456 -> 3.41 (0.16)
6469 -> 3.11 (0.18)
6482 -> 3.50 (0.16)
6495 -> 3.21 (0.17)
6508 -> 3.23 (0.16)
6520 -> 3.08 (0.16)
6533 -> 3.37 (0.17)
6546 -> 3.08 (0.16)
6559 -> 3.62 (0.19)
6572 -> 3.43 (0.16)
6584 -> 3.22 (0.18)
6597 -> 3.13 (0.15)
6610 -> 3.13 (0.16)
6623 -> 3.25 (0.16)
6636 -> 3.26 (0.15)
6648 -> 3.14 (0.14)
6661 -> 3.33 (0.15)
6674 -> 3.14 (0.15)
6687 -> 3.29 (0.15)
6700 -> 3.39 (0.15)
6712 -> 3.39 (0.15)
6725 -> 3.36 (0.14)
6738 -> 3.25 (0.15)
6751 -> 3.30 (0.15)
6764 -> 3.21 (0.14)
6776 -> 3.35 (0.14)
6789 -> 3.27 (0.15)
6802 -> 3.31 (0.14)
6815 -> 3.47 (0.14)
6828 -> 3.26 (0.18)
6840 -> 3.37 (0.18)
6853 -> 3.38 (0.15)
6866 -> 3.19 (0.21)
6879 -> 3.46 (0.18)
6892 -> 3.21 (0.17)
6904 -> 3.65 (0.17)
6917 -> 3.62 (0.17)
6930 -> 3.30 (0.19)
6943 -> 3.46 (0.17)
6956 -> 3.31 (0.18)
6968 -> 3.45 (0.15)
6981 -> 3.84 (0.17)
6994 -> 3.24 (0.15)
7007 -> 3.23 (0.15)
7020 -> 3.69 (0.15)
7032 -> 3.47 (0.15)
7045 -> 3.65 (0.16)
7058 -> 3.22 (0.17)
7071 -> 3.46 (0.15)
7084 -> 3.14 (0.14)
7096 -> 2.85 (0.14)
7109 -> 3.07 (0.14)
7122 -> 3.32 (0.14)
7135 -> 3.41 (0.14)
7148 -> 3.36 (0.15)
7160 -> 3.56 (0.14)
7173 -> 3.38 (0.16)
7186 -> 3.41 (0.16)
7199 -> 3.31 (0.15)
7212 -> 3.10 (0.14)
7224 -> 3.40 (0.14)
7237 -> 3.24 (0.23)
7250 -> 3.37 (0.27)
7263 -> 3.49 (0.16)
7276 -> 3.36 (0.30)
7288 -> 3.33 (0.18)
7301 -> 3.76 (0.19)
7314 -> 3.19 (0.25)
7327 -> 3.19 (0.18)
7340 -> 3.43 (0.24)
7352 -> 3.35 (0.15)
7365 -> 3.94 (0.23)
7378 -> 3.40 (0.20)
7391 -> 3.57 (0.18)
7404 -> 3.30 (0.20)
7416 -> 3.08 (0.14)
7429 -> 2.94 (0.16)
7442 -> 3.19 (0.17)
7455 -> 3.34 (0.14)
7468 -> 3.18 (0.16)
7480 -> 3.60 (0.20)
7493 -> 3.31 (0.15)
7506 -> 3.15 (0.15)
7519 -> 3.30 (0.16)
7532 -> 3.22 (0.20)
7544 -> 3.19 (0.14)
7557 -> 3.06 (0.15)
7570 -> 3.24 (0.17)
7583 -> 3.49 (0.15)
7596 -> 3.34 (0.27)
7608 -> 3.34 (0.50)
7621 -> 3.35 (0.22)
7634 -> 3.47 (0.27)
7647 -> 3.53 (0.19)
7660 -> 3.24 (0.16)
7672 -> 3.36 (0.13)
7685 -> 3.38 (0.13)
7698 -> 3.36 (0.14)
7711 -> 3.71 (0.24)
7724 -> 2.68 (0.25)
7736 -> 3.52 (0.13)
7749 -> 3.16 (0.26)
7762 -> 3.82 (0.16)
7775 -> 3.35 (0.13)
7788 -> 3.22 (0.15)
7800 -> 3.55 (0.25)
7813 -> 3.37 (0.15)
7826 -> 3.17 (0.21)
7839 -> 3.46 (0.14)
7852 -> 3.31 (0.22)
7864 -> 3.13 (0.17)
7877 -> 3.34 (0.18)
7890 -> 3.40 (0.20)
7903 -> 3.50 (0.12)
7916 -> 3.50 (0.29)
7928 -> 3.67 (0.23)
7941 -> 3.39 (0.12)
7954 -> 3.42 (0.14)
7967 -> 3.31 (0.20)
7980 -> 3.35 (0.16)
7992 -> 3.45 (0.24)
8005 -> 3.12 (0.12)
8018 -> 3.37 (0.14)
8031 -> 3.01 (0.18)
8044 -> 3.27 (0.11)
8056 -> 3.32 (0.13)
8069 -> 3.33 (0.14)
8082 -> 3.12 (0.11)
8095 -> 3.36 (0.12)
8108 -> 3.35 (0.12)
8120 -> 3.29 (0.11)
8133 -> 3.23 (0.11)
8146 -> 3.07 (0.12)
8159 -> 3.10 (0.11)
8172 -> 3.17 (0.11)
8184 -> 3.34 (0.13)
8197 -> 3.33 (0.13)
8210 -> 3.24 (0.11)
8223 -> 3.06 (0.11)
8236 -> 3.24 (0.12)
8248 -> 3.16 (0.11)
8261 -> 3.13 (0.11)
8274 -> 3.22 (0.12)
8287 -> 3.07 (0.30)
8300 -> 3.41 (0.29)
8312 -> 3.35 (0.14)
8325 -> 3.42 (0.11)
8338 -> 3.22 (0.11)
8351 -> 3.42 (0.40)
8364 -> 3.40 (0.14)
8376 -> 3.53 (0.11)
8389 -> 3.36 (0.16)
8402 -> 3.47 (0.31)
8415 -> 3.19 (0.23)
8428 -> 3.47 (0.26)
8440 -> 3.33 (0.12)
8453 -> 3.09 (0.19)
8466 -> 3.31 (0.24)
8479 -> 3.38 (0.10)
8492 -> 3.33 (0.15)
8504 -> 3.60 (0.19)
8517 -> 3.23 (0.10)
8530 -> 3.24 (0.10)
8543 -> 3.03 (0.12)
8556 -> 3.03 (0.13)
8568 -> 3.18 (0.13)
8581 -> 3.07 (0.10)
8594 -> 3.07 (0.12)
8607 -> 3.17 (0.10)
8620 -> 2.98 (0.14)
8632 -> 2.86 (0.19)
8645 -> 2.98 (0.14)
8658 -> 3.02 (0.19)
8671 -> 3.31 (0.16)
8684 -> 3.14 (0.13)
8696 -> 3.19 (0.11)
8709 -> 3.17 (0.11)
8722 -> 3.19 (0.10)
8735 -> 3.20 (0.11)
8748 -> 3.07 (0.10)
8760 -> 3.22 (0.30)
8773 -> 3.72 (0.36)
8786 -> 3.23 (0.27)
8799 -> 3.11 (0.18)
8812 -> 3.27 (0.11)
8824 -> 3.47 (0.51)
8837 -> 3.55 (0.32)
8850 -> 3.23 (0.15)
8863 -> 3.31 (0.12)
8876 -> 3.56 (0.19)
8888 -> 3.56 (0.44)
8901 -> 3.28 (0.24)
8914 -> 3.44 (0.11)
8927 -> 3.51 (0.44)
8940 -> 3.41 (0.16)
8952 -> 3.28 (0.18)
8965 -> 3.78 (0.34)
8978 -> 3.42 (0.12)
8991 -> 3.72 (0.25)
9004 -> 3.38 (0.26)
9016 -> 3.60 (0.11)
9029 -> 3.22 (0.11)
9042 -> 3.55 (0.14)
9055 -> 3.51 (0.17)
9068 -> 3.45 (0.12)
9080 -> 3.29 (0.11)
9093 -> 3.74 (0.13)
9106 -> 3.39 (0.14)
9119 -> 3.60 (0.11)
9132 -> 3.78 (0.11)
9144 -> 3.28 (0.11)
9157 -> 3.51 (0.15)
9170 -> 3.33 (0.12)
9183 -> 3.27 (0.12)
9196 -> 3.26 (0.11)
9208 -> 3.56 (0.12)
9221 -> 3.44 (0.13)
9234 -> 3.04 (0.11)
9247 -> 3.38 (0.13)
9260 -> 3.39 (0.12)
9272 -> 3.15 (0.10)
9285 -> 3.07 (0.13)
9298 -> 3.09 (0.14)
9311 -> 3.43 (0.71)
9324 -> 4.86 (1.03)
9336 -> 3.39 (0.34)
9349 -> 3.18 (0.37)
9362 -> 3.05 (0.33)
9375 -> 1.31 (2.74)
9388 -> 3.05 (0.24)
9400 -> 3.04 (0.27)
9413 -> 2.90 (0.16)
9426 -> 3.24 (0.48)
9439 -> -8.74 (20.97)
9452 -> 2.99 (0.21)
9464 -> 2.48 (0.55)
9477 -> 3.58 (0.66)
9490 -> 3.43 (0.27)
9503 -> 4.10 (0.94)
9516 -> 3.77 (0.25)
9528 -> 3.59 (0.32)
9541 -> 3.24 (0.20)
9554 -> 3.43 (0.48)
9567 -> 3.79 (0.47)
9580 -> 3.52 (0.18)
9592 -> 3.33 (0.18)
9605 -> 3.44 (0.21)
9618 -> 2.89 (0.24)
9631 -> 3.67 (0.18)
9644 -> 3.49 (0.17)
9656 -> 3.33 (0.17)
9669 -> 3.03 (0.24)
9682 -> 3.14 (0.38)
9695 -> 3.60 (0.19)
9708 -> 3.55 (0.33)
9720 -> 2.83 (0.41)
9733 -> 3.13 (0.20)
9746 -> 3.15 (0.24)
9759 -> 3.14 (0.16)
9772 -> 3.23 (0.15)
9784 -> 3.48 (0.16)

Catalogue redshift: 0.205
